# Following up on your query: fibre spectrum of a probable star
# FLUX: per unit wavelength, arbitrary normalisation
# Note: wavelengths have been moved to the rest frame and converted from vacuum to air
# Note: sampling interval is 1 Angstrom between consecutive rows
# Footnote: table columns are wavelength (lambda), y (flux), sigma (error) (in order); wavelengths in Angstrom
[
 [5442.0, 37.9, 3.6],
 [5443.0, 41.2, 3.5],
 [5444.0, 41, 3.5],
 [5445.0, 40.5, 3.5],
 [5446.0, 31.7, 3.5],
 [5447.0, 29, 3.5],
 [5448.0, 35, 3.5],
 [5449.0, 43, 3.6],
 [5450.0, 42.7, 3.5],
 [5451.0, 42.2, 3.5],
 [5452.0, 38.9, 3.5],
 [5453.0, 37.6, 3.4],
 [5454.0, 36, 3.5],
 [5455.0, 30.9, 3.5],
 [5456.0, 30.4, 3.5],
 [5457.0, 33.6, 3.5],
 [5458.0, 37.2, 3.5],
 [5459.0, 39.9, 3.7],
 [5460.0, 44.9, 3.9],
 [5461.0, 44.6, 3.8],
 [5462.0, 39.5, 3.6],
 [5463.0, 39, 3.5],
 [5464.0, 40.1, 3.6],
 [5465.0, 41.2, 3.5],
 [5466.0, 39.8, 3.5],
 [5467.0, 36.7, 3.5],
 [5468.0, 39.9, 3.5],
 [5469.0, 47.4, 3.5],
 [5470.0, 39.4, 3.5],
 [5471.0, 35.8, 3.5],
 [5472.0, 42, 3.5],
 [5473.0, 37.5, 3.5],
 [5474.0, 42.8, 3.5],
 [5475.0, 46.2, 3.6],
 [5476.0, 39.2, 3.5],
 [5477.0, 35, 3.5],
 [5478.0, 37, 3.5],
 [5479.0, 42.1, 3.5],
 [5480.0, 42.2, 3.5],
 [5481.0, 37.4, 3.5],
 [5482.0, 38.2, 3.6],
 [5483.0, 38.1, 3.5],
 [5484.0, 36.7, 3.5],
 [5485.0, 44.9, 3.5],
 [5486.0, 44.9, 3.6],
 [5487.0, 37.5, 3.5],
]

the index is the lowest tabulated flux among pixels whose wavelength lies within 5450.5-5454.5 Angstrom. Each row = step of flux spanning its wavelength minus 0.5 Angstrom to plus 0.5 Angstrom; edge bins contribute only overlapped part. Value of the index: 36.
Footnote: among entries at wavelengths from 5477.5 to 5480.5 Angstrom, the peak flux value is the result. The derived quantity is 42.2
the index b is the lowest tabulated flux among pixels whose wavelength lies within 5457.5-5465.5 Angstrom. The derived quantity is 37.2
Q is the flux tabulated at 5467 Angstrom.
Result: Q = 36.7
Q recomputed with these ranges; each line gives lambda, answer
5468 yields 39.9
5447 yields 29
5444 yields 41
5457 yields 33.6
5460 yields 44.9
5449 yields 43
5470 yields 39.4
